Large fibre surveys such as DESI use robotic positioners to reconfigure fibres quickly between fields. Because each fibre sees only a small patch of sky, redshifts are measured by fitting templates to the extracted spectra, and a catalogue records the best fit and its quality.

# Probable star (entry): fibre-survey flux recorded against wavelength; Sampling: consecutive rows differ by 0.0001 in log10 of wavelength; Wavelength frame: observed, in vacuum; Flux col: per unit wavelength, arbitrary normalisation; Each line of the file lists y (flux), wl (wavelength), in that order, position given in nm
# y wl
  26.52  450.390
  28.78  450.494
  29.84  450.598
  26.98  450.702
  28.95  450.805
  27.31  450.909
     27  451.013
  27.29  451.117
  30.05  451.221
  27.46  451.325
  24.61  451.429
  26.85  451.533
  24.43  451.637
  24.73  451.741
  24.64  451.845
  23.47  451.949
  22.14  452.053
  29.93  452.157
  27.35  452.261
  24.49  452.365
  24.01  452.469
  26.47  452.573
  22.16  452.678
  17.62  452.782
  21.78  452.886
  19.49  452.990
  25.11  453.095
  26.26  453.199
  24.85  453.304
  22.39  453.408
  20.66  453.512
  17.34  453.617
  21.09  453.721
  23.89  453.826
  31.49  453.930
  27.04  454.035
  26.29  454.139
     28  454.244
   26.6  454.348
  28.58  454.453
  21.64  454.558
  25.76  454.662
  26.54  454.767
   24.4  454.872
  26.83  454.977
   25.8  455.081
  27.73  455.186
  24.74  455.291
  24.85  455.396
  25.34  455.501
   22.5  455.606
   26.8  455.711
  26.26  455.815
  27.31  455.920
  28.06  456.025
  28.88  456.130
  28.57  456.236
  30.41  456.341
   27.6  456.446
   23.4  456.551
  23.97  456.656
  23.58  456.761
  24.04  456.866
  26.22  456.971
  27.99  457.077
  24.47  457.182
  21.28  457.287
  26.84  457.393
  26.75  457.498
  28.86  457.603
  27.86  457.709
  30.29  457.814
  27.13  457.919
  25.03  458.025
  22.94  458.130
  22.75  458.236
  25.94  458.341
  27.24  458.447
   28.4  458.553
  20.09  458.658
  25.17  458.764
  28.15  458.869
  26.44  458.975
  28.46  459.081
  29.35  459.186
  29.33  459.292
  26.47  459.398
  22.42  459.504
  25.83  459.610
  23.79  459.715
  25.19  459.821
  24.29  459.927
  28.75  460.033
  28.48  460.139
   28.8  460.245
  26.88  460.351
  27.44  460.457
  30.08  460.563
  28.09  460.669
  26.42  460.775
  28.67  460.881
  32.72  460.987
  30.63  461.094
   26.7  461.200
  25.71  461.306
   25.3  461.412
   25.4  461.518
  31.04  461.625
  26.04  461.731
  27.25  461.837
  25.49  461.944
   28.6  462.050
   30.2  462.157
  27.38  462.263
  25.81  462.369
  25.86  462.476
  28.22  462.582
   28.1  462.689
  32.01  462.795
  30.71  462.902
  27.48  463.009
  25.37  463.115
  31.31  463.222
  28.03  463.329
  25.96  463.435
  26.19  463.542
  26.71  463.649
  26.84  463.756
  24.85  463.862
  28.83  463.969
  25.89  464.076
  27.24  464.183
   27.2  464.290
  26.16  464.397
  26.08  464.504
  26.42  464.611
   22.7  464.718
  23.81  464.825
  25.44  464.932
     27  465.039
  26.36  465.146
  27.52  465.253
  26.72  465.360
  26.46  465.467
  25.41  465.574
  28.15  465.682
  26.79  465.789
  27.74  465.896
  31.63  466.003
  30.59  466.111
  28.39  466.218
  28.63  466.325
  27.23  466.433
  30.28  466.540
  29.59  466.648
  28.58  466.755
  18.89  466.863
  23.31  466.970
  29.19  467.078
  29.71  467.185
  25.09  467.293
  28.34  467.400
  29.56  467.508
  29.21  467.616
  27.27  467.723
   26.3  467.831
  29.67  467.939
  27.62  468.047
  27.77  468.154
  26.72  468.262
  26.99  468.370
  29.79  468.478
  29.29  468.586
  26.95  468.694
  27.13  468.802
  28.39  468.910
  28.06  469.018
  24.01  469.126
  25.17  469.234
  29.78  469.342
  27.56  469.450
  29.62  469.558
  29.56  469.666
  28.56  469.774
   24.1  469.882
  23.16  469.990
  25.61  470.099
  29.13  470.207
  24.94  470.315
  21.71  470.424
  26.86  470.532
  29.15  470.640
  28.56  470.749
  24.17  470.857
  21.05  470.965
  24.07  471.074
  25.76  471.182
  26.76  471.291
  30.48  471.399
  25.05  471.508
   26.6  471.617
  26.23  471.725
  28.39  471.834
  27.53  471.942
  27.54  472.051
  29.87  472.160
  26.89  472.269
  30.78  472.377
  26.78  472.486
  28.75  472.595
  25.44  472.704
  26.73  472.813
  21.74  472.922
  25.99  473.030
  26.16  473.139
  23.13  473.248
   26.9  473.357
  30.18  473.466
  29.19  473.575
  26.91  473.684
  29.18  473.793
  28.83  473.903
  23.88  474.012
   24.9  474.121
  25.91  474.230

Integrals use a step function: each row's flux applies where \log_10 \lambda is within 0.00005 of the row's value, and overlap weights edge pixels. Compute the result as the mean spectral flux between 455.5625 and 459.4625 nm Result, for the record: 26.3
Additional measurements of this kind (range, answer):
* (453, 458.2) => 25.7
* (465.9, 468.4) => 27.9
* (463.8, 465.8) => 26.3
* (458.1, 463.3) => 27.2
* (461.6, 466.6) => 27.4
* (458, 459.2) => 25.7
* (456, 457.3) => 26.1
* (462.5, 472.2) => 27.2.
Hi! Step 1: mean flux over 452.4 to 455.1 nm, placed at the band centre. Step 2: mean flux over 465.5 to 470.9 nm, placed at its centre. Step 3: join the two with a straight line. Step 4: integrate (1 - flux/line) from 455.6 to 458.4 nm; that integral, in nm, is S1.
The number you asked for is -0.14 nm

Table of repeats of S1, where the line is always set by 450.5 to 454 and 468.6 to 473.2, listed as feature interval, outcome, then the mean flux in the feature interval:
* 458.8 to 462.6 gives -0.237 nm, 27.4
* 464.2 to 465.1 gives 0.015 nm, 25.7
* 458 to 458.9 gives 0.019 nm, 25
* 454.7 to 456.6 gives -0.087 nm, 26.4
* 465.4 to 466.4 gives -0.073 nm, 28.2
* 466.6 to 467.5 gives -0.013 nm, 26.7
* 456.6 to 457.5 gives 0.018 nm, 24.9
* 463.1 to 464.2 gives -0.044 nm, 27.1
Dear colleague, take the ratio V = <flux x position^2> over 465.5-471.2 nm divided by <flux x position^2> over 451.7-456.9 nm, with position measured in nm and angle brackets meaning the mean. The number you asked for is 1.2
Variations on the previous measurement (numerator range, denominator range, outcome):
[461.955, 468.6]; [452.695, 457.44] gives 1.14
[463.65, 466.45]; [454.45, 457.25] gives 1.08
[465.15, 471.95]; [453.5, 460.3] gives 1.10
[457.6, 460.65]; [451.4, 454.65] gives 1.12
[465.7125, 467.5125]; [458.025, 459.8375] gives 1.12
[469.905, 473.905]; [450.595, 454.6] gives 1.15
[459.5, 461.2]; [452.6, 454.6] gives 1.19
